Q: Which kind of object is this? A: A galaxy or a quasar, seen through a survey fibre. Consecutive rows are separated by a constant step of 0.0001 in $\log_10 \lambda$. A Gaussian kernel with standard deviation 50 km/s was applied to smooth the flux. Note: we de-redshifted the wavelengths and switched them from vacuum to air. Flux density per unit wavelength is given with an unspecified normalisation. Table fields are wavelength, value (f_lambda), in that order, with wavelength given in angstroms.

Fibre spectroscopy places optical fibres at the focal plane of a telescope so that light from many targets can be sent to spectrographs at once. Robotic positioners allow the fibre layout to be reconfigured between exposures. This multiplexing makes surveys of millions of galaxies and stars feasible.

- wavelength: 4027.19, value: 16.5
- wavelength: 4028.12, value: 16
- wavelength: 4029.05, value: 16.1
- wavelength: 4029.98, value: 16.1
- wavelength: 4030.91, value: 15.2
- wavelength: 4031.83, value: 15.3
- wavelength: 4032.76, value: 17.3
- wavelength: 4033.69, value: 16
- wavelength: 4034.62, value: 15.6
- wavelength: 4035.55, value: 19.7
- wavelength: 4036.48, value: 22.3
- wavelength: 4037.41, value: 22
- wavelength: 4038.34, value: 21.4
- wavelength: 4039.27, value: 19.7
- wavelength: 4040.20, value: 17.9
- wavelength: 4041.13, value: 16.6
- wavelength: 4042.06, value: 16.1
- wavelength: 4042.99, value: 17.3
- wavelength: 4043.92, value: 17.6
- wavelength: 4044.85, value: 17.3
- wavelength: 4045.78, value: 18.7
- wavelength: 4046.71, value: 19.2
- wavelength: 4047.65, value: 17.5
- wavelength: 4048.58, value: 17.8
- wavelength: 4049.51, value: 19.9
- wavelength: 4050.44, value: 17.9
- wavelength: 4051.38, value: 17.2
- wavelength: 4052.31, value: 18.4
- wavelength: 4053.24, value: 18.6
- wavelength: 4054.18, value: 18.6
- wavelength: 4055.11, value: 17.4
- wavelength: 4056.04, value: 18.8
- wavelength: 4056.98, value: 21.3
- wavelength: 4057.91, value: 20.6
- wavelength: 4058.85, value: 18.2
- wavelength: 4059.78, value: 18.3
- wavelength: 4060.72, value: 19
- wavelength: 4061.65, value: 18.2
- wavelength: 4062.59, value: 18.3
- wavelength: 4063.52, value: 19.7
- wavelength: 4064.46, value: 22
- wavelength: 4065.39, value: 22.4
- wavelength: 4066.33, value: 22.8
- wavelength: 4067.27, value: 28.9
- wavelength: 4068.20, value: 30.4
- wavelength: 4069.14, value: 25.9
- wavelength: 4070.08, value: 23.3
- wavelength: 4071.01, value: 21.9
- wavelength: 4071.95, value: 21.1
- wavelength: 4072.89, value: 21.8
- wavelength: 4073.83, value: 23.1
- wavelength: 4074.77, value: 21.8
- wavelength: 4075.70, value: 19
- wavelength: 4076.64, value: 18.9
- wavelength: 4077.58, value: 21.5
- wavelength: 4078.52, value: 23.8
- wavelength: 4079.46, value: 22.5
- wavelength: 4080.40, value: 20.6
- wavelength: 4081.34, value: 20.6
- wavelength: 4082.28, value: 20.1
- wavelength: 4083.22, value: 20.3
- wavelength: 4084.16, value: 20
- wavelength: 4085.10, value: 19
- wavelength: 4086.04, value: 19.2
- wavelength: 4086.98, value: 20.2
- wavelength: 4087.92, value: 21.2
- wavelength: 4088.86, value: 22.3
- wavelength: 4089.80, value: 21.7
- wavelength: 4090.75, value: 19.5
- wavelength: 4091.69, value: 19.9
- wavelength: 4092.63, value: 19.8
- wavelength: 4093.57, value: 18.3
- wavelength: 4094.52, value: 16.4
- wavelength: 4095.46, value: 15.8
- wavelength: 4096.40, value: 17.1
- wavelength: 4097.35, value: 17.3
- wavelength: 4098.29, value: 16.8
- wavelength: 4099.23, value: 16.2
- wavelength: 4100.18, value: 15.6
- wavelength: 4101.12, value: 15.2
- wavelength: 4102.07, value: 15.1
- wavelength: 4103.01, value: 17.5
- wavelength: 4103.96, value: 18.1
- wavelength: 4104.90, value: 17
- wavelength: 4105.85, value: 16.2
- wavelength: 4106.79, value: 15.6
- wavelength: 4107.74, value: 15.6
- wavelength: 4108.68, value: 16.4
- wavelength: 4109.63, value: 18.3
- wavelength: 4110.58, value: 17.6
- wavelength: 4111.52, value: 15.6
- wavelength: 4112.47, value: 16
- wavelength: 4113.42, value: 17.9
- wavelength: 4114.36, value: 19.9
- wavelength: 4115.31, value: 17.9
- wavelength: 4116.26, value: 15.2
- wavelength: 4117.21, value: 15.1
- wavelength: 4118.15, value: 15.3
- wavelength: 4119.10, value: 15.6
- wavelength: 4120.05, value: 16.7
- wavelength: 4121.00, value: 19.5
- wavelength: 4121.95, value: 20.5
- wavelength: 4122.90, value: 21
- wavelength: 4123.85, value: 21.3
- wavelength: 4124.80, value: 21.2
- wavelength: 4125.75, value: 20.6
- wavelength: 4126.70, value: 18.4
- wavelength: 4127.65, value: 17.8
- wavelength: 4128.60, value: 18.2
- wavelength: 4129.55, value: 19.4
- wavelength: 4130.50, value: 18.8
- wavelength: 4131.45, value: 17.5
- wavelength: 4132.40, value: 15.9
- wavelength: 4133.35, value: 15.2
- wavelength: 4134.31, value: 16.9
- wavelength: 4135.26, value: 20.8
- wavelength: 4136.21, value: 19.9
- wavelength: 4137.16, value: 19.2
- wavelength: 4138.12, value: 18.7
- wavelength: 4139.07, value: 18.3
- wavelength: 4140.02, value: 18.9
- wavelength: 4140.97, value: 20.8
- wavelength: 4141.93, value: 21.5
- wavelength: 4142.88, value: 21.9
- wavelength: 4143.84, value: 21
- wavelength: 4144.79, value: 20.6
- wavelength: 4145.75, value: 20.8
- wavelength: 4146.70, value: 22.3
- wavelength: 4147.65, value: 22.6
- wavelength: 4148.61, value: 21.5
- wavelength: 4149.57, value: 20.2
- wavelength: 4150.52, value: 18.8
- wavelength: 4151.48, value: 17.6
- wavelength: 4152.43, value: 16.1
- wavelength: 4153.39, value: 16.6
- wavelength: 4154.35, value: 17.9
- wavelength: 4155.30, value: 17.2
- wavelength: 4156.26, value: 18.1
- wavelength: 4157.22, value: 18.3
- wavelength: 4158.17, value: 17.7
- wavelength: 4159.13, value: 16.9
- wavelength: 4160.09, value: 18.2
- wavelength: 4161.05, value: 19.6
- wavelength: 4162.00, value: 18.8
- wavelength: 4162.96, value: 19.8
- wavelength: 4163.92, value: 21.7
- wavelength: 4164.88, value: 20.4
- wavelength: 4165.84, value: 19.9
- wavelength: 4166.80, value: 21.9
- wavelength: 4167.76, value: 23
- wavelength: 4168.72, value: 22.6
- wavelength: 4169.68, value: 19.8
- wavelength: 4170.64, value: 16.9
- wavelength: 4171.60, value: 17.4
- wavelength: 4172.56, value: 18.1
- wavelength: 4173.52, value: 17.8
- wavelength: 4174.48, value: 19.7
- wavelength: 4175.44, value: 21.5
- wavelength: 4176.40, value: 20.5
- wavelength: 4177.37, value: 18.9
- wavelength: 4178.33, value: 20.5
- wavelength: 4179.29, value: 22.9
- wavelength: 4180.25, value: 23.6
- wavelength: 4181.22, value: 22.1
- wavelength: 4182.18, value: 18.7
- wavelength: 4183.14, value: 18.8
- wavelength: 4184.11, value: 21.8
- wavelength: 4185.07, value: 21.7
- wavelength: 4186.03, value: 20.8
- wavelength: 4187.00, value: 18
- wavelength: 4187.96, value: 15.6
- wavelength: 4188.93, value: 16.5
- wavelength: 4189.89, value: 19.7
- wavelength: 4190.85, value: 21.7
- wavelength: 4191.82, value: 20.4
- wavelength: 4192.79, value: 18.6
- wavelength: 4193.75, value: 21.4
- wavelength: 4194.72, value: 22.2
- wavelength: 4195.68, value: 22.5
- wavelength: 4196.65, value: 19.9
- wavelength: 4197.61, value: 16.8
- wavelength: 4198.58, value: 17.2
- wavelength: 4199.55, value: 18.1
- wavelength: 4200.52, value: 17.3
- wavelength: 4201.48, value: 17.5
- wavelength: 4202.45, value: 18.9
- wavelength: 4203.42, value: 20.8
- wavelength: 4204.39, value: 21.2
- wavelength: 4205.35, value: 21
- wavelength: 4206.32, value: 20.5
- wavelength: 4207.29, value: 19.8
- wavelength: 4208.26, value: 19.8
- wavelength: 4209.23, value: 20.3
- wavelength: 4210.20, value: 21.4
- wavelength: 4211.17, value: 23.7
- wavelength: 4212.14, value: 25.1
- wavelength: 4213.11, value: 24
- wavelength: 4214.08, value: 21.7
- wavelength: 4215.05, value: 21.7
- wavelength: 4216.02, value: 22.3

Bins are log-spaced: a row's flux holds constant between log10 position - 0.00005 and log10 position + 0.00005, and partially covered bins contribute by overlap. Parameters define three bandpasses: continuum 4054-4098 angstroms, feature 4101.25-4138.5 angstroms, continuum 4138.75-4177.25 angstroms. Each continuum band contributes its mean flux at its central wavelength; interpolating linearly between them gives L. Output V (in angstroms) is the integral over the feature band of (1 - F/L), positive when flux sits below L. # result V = 4.3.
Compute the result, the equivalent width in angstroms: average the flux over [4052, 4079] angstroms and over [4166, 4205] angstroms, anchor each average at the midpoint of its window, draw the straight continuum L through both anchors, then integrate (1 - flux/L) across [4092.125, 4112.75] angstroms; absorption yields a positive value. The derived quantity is 4.0 angstroms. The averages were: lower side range 21.2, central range 16.7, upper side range 19.8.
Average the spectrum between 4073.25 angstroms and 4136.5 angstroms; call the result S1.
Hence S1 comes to 18.5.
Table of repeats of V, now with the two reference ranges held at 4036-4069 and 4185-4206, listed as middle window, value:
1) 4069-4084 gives -1.4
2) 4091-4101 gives 1.2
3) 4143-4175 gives 0.1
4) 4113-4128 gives 0.9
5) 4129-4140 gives 0.7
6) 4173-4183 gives -0.6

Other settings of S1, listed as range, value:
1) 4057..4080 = 21.8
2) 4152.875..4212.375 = 19.8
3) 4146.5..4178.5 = 19.3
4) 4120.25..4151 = 19.7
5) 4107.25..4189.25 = 19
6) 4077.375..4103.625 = 19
